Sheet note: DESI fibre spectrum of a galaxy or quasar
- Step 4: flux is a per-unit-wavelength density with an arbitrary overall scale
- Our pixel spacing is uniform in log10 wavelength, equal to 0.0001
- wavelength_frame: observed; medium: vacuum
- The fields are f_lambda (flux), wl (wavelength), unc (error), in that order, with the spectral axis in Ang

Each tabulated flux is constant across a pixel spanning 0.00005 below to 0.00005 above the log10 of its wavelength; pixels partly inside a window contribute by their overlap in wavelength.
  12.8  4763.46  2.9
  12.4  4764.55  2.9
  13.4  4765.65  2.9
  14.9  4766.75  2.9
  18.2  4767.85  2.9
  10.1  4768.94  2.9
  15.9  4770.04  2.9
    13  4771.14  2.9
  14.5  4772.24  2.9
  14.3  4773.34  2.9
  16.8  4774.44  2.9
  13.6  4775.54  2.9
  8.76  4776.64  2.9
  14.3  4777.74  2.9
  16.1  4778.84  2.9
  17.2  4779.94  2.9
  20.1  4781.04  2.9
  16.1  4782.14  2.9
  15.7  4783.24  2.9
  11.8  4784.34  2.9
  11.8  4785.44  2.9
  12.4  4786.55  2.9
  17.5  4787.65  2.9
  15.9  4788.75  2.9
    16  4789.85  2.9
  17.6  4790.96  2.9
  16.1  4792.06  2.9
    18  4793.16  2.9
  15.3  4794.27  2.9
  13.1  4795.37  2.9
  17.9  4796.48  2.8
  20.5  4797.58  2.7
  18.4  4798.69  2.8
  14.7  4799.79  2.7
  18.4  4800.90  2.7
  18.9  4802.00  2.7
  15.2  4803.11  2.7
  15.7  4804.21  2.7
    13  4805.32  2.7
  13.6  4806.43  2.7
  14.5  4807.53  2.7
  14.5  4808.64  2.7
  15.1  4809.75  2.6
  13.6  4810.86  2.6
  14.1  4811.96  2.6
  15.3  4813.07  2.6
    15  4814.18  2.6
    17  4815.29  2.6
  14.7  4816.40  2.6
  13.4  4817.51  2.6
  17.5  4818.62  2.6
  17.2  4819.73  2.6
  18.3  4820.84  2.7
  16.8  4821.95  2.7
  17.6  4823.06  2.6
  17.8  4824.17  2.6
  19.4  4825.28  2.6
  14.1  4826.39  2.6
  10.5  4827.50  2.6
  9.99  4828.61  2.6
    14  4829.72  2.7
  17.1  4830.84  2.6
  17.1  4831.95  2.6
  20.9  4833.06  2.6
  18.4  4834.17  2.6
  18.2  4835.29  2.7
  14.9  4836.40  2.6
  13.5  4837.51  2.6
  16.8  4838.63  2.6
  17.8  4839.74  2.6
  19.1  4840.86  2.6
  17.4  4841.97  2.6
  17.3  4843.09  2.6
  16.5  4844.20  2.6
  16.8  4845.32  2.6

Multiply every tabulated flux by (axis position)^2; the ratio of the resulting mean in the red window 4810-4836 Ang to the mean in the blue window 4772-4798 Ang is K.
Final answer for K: 1.1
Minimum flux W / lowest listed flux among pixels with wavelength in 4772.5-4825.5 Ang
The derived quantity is 8.76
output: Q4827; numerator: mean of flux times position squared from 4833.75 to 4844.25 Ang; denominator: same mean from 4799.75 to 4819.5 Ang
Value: 1.1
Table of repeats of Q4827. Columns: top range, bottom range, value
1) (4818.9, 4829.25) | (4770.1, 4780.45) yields 1.12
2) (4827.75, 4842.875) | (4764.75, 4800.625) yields 1.10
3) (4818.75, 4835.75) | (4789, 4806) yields 1.01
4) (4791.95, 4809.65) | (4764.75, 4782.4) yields 1.10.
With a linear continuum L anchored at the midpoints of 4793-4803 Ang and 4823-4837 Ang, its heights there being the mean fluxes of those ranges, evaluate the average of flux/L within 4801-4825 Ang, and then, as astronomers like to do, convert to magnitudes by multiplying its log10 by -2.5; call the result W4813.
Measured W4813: 0.06 mag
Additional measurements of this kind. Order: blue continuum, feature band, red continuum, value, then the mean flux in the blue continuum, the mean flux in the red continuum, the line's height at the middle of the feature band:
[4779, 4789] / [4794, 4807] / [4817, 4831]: -0.05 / 15.4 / 15.6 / 15.5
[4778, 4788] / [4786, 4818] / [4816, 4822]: 0.01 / 15.3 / 16.3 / 15.9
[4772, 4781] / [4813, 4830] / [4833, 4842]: 0.07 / 14.8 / 17.3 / 16.6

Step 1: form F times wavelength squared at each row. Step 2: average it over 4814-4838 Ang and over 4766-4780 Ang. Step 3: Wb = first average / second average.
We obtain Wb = 1.1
